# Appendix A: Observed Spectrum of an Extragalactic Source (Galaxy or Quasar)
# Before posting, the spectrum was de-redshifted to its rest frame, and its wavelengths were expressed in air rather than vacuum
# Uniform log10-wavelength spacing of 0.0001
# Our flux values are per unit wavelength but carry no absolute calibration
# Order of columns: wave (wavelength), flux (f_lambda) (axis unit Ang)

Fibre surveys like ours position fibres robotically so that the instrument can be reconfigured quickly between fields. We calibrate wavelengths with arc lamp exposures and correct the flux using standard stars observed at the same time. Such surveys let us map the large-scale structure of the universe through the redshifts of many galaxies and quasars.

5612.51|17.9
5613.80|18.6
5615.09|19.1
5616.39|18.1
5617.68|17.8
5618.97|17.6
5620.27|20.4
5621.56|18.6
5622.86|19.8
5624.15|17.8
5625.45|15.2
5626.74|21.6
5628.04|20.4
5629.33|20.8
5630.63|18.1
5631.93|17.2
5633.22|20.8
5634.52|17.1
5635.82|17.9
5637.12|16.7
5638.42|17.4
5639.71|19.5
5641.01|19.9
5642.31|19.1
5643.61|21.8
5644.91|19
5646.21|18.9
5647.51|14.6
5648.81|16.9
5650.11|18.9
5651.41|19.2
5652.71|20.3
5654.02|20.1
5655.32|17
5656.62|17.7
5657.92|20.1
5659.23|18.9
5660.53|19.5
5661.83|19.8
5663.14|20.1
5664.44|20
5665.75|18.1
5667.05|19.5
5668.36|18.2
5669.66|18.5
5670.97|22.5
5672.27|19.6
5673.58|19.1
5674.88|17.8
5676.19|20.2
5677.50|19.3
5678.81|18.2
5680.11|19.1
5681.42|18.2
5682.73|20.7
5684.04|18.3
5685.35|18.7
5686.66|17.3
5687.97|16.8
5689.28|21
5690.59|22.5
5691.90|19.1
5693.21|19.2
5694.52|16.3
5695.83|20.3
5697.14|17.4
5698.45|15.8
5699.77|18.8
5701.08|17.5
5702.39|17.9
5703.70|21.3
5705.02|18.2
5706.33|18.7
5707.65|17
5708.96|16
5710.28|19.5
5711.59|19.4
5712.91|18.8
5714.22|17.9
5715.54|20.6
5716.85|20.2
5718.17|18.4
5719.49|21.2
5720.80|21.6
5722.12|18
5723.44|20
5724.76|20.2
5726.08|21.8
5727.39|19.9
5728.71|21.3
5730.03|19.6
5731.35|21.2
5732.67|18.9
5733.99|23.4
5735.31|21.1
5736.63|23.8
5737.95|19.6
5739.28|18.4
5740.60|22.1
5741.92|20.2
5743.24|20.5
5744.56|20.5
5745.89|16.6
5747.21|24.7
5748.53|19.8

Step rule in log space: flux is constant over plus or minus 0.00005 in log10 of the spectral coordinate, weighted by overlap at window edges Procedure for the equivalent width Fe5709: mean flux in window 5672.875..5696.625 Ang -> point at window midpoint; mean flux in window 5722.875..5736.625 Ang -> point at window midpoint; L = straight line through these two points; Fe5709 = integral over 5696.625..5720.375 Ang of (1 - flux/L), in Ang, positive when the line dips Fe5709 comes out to 1.6 Ang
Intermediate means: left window 19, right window 20.9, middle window 18.6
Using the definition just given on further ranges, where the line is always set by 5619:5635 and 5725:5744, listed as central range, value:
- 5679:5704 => 1.7 Ang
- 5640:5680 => 0.9 Ang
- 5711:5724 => 0.6 Ang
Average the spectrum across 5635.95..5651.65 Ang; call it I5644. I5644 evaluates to 18.5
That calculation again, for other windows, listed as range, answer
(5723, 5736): 20.8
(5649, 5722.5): 19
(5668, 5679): 19.3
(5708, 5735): 19.9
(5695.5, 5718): 18.5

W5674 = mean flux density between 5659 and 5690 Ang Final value 19.2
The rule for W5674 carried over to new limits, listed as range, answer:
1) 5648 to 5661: 18.8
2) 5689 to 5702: 18.7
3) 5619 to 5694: 19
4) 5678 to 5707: 18.7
